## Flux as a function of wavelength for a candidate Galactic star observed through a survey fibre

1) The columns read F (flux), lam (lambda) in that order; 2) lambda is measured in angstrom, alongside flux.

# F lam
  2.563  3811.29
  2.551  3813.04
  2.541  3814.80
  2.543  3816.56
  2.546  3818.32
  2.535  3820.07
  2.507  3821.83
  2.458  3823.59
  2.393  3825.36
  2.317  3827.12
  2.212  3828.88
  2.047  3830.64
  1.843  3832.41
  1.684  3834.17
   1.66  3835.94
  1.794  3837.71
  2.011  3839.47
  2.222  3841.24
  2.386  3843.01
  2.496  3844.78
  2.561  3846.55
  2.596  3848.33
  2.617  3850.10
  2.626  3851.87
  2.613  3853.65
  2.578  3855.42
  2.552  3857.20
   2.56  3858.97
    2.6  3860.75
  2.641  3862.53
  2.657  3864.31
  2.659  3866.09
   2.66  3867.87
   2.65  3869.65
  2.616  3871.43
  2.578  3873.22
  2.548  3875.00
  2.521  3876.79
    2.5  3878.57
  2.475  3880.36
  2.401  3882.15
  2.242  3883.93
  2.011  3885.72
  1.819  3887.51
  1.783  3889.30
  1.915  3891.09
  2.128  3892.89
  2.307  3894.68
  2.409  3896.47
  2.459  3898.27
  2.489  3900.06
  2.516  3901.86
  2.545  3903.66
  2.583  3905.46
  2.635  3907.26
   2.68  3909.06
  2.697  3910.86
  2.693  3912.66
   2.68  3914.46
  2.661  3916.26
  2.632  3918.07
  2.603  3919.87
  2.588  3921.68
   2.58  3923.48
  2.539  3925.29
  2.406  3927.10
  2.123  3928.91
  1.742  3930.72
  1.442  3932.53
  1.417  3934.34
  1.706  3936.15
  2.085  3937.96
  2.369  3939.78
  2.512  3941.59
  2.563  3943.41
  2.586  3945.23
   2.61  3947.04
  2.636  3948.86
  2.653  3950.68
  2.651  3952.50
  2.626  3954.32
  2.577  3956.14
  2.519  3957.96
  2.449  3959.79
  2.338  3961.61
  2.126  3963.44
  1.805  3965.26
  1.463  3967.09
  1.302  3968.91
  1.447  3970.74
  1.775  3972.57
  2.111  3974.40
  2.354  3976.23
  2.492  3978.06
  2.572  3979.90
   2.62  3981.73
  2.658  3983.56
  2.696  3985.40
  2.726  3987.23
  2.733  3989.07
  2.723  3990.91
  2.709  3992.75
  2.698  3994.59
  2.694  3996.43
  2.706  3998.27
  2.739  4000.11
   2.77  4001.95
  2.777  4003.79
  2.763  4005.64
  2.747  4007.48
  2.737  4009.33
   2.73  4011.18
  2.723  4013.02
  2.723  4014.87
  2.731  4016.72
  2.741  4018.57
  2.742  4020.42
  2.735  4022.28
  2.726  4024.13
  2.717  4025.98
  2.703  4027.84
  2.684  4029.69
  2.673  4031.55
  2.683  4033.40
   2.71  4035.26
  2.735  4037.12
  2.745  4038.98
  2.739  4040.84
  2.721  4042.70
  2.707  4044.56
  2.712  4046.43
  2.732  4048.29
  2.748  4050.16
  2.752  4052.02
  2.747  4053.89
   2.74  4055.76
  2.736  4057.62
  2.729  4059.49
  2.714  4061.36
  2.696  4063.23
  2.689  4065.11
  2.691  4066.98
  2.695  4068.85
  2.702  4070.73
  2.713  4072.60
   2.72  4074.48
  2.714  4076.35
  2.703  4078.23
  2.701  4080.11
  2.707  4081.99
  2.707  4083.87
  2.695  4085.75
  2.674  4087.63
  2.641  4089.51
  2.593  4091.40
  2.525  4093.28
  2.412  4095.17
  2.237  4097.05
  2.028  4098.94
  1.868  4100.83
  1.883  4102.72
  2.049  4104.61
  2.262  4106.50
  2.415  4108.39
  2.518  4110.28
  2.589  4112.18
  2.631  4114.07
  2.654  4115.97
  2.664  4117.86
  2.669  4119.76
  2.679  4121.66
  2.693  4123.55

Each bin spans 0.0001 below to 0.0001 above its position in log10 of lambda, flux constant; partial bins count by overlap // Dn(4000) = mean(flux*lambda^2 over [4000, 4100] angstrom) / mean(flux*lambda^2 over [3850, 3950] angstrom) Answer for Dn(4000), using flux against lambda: 1.2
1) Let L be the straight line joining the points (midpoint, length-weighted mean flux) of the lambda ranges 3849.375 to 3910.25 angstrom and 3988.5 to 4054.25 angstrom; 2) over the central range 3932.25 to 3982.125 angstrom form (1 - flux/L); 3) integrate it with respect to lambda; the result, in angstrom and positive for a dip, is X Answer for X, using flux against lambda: 7.50 angstrom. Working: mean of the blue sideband 2.46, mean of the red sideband 2.73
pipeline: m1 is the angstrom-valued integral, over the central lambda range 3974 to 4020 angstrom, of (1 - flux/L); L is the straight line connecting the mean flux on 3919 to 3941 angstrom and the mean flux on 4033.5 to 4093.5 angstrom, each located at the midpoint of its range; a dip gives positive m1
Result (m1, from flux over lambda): -4.8 angstrom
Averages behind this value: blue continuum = 2.14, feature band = 2.67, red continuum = 2.71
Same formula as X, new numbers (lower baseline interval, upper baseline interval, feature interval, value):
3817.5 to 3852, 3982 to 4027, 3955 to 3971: 3.5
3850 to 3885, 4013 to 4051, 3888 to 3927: 1.9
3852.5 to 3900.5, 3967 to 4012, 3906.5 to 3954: 0.9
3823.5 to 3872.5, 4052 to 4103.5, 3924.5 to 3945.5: 3.0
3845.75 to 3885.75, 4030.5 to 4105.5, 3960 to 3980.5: 4.7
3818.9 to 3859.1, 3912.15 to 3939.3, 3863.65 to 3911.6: -3.0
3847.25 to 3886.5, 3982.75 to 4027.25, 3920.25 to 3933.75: 2.2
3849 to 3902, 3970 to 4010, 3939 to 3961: -0.4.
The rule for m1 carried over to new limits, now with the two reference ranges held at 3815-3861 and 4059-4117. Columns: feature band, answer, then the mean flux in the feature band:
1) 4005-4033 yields -2.8 angstrom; 2.72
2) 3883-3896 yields 1.9 angstrom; 2.04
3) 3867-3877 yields -1.0 angstrom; 2.6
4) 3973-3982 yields 0.3 angstrom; 2.38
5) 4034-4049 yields -1.4 angstrom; 2.72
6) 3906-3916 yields -1.1 angstrom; 2.67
